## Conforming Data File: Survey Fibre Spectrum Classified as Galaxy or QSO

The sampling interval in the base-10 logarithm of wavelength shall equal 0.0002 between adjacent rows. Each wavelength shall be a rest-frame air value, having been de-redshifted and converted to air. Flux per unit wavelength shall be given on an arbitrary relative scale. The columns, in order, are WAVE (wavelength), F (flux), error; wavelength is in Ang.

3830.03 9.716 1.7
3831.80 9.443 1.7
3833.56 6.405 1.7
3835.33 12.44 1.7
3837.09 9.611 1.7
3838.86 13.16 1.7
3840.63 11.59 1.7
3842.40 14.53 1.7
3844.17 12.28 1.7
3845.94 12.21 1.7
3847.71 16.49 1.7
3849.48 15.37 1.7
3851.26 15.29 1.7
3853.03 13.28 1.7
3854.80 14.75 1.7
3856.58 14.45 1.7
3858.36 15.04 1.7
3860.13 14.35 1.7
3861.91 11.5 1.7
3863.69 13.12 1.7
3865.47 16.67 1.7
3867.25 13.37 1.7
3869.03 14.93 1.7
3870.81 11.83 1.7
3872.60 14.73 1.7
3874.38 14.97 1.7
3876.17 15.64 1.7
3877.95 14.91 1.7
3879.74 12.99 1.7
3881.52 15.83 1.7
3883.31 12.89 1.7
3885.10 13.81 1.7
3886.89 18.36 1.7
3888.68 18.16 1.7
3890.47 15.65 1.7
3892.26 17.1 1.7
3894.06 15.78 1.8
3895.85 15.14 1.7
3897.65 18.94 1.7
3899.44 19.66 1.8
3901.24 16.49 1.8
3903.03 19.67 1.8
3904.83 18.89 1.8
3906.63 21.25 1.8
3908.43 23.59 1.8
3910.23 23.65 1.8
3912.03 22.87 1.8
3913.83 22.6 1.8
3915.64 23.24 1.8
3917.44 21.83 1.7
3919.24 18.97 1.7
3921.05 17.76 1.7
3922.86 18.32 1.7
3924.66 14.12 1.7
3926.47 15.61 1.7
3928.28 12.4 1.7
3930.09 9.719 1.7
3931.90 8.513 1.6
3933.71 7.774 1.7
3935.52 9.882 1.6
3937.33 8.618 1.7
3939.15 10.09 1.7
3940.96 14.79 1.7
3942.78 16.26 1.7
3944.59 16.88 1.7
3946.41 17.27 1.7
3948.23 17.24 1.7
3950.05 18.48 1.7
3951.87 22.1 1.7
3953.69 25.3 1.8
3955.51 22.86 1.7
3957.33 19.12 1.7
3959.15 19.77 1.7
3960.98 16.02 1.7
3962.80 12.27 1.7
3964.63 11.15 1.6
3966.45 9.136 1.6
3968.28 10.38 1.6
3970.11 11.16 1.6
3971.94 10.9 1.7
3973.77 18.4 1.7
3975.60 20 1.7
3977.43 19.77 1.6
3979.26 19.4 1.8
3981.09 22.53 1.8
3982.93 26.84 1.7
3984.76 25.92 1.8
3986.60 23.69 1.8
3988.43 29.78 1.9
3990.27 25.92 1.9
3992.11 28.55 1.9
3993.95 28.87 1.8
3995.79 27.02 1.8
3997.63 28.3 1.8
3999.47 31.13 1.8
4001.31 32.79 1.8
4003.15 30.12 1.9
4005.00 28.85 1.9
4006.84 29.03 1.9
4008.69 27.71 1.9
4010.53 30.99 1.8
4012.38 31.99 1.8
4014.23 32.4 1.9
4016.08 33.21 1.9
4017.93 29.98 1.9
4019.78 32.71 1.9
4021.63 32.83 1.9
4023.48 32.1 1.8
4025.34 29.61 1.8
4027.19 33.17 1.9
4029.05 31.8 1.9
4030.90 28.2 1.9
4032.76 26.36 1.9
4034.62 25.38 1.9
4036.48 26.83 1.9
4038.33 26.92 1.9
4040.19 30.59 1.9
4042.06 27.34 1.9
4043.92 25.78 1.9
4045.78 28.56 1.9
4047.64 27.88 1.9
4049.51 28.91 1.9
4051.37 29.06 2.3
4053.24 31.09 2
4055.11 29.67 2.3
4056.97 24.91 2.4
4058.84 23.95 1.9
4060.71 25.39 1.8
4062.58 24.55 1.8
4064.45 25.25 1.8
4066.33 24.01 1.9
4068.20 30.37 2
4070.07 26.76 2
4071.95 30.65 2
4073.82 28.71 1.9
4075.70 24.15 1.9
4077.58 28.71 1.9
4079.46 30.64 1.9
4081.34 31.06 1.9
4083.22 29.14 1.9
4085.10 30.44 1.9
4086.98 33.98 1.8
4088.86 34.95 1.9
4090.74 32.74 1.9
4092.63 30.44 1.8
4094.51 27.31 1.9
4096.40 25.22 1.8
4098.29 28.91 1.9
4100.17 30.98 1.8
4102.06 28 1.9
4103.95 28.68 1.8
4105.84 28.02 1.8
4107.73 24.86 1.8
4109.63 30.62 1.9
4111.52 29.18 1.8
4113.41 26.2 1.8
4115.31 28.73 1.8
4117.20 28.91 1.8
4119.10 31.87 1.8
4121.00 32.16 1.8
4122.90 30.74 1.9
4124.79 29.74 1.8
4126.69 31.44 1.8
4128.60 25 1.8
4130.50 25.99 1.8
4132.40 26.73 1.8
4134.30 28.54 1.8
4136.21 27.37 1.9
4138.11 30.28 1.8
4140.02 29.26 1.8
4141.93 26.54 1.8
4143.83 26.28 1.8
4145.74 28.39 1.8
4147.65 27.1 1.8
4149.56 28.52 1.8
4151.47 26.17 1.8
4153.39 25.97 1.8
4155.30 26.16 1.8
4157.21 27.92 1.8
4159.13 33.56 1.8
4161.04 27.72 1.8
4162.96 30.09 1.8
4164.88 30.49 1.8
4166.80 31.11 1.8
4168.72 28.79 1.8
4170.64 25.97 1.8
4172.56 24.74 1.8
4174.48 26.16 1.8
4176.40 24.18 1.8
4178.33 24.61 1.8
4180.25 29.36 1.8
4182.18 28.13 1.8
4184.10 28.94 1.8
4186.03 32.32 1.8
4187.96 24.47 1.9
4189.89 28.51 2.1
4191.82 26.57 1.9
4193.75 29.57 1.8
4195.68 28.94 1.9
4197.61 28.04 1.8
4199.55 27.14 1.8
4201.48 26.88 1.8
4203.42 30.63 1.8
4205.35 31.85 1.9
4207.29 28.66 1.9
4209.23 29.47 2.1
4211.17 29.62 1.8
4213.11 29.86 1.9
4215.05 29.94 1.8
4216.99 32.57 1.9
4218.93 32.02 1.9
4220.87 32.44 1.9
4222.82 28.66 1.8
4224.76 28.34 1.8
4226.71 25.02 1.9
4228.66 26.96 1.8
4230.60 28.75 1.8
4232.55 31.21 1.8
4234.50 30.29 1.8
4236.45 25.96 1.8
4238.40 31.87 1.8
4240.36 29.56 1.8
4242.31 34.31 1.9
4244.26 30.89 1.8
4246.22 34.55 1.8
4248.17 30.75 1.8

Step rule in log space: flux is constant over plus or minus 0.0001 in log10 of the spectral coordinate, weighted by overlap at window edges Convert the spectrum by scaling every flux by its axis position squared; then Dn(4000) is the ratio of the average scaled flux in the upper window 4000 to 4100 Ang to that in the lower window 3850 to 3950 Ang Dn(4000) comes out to 1.98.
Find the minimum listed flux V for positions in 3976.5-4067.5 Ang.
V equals 19.4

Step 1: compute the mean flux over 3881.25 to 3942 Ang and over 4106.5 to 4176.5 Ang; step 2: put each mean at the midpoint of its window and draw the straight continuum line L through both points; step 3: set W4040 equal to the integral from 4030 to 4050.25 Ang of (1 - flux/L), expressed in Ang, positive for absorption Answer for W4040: -3.9 Ang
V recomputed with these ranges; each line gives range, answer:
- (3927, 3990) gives 7.774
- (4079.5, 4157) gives 24.86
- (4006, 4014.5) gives 27.71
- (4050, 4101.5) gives 23.95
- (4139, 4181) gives 24.18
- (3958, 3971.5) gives 9.136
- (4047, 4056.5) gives 27.88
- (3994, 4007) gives 27.02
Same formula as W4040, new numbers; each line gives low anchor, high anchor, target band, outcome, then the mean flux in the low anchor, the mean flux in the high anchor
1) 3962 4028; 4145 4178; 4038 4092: -4.5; 25.3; 27.8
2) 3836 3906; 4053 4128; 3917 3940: 6.6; 15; 28.8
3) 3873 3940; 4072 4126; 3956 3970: 4.2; 16.4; 29.5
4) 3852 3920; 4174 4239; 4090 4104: -2.4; 16.9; 28.8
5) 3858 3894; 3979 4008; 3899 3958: 8.2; 14.8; 27.6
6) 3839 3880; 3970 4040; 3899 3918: -2.7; 14.1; 27.4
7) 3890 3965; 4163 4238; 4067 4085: -4.2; 17.1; 28.7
